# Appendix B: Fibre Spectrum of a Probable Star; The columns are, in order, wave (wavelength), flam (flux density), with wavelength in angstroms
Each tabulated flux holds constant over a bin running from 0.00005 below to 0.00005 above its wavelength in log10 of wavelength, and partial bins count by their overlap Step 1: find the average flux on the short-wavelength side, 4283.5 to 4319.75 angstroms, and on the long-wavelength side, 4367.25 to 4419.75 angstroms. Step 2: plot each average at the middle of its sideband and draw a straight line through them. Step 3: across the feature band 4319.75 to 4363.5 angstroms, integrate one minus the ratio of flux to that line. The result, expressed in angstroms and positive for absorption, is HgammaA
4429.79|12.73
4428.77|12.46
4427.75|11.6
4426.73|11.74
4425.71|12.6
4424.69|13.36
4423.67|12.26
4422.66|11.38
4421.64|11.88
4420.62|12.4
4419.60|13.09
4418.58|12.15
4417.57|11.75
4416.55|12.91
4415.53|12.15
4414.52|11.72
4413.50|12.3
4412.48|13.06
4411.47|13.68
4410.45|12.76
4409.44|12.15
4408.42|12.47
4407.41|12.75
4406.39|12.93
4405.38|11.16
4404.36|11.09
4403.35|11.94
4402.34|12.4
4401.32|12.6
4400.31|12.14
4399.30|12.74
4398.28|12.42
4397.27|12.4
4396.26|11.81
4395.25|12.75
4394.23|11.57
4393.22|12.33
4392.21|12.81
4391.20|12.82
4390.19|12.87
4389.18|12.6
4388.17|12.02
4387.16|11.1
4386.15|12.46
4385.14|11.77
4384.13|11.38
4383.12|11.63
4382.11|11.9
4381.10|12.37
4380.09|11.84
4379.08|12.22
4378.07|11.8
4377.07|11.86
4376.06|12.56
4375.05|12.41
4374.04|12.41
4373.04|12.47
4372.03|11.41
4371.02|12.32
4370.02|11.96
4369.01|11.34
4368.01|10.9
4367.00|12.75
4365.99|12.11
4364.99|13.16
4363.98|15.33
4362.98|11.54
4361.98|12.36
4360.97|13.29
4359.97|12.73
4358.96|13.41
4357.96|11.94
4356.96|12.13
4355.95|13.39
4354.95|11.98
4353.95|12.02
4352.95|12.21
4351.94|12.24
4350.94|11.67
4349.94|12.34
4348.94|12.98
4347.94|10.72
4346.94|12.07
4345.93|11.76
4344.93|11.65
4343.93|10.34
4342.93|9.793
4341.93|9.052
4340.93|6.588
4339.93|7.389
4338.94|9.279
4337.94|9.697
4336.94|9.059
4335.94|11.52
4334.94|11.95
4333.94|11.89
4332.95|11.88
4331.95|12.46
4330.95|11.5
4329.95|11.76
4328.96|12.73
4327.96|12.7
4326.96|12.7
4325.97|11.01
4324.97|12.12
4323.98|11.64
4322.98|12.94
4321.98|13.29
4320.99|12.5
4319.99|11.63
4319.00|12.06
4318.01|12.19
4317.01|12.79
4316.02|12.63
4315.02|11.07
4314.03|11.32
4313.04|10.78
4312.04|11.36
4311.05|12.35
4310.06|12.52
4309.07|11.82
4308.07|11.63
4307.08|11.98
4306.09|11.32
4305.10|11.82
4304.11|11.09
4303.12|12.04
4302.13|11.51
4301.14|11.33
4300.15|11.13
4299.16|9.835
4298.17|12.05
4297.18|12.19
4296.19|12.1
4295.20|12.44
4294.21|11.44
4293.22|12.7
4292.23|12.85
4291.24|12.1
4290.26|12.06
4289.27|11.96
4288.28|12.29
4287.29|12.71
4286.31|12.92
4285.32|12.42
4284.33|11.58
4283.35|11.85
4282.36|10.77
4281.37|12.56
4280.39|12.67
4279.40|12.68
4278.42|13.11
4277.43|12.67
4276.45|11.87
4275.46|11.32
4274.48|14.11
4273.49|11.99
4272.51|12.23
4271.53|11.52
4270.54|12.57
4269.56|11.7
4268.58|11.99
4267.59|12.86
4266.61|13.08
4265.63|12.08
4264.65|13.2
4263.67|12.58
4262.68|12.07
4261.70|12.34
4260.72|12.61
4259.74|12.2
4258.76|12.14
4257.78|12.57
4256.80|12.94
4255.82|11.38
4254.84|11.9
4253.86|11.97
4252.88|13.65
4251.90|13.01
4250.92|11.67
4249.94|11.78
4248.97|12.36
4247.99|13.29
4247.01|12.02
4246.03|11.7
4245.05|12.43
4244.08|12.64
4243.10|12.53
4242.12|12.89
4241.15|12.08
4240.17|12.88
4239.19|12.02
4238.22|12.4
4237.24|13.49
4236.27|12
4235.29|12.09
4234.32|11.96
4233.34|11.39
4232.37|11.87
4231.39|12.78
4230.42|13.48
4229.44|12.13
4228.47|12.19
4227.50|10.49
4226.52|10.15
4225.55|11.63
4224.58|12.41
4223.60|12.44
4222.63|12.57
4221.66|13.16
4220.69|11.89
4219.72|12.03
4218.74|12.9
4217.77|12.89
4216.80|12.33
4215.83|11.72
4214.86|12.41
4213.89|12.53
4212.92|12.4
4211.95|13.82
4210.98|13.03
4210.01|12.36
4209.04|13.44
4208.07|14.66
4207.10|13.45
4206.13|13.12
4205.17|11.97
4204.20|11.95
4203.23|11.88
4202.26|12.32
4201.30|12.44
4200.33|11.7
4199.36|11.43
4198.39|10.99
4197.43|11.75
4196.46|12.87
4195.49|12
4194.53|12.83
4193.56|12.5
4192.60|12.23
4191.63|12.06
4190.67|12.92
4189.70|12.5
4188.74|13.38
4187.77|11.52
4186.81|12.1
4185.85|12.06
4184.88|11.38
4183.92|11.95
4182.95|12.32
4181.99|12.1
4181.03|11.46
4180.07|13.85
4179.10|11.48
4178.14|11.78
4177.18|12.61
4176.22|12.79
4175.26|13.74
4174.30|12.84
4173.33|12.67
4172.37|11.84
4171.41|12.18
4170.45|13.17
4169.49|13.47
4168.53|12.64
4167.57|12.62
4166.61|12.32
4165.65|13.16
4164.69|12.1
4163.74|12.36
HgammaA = 1.6 angstroms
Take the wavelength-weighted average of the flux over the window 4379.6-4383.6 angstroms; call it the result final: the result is 11.9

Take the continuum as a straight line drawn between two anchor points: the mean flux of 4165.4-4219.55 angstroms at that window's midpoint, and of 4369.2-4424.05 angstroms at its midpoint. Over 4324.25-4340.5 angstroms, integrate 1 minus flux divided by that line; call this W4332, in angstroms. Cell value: 1.4 angstroms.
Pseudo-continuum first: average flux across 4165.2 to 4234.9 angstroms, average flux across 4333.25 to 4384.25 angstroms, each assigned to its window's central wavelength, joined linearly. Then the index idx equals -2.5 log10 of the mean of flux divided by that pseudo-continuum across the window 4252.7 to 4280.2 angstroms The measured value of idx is -0.03 mag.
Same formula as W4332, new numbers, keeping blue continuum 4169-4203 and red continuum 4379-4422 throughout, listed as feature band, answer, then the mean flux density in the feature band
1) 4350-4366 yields -0.4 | 12.6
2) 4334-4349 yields 2.5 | 10.2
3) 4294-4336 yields 1.3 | 11.9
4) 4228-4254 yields -0.2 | 12.4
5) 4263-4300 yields 0.2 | 12.2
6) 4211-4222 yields -0.2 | 12.6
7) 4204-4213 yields -0.6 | 13.1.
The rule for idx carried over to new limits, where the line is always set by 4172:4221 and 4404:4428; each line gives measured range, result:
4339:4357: 0.120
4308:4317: 0.053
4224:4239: 0.033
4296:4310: 0.072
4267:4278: 0.010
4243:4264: 0.004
